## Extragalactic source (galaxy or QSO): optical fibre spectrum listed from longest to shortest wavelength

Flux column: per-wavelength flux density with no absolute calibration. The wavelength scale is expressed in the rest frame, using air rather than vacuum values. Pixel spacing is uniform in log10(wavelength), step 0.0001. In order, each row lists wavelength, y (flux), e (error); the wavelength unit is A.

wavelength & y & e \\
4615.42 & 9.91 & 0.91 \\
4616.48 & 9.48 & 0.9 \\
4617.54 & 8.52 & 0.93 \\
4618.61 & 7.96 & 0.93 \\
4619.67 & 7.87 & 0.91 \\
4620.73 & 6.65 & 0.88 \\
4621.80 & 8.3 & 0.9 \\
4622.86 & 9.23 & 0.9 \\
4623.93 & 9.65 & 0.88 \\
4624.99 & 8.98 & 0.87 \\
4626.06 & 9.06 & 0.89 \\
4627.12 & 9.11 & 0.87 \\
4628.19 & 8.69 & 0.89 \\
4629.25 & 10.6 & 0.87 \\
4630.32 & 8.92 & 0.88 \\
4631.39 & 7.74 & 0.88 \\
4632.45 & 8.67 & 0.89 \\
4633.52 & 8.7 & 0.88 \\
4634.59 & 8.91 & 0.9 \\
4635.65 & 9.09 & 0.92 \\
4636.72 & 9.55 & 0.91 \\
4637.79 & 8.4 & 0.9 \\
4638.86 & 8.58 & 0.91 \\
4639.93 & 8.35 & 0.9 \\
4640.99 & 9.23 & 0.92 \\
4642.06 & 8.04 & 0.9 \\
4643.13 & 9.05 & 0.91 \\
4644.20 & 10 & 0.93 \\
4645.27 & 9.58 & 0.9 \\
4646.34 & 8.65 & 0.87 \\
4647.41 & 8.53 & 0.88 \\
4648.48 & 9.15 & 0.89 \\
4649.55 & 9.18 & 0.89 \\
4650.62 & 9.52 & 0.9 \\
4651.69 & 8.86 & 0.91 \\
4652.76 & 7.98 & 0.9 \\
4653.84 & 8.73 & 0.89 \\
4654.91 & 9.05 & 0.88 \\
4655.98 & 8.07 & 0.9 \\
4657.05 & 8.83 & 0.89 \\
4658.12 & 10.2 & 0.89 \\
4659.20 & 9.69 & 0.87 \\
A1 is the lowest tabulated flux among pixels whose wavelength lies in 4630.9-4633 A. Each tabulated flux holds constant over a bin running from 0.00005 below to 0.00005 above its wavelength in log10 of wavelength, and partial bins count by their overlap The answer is 7.74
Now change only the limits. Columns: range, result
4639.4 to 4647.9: 8.04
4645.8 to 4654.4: 7.98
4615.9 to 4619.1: 7.96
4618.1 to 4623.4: 6.65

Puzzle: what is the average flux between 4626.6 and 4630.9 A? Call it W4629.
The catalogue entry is 9.3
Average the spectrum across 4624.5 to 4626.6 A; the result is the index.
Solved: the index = 9.02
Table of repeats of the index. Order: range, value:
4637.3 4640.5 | 8.47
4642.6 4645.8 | 9.54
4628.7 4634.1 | 8.92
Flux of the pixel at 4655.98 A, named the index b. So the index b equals 8.07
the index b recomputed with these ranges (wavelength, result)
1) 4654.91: 9.05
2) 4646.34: 8.65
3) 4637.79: 8.4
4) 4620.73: 6.65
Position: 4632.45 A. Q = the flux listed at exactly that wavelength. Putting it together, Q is 8.67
